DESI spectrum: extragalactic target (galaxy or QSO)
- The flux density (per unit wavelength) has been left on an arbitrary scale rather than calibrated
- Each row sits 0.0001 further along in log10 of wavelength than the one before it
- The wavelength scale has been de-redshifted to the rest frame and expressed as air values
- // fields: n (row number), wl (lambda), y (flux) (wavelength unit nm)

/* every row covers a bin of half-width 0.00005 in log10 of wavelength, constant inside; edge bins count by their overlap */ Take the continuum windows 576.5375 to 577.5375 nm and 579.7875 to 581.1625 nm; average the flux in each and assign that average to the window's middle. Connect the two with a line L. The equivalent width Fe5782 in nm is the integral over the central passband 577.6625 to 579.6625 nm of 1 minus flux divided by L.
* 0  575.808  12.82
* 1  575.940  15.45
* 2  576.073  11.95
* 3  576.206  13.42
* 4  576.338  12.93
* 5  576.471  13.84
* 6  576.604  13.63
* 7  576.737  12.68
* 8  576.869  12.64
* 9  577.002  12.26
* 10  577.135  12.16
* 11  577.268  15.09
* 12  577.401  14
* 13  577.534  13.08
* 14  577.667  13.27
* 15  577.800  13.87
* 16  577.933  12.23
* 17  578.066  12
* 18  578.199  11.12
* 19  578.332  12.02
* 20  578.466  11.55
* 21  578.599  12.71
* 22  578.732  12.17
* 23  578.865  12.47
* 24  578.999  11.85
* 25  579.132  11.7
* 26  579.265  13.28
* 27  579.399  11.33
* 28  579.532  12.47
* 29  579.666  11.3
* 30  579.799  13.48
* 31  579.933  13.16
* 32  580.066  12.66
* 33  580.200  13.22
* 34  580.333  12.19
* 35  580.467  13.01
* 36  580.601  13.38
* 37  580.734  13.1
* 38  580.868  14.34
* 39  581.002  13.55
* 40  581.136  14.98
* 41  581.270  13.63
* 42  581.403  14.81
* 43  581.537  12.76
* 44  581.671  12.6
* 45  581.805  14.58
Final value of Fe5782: 0.16 nm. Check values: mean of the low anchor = 13.2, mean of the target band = 12.2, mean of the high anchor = 13.3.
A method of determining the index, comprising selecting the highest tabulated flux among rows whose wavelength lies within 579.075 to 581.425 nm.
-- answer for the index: 14.98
